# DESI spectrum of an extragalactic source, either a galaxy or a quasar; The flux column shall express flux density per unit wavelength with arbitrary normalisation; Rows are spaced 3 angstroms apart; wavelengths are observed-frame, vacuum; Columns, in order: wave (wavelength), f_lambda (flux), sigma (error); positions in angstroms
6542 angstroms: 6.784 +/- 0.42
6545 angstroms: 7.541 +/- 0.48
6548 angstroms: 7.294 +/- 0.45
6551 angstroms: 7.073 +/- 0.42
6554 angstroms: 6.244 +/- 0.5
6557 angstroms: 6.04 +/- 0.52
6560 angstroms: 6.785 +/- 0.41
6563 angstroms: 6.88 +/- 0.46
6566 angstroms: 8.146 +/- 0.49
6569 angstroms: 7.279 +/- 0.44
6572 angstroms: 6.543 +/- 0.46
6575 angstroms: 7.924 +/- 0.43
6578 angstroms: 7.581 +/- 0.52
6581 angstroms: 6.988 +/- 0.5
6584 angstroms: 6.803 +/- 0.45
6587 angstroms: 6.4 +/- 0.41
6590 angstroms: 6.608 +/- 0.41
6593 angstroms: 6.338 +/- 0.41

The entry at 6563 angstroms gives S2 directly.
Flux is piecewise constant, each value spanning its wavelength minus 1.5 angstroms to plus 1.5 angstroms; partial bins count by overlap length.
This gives 6.88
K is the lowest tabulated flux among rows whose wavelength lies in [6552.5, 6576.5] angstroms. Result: 6.04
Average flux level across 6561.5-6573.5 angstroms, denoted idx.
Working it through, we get 7.21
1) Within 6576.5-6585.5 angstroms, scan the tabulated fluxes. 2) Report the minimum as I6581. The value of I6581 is 6.803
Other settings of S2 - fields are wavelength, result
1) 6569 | 7.279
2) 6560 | 6.785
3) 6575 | 7.924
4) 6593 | 6.338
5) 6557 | 6.04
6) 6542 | 6.784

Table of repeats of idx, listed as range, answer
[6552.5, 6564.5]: 6.49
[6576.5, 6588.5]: 6.94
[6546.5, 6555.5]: 6.87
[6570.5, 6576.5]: 7.23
